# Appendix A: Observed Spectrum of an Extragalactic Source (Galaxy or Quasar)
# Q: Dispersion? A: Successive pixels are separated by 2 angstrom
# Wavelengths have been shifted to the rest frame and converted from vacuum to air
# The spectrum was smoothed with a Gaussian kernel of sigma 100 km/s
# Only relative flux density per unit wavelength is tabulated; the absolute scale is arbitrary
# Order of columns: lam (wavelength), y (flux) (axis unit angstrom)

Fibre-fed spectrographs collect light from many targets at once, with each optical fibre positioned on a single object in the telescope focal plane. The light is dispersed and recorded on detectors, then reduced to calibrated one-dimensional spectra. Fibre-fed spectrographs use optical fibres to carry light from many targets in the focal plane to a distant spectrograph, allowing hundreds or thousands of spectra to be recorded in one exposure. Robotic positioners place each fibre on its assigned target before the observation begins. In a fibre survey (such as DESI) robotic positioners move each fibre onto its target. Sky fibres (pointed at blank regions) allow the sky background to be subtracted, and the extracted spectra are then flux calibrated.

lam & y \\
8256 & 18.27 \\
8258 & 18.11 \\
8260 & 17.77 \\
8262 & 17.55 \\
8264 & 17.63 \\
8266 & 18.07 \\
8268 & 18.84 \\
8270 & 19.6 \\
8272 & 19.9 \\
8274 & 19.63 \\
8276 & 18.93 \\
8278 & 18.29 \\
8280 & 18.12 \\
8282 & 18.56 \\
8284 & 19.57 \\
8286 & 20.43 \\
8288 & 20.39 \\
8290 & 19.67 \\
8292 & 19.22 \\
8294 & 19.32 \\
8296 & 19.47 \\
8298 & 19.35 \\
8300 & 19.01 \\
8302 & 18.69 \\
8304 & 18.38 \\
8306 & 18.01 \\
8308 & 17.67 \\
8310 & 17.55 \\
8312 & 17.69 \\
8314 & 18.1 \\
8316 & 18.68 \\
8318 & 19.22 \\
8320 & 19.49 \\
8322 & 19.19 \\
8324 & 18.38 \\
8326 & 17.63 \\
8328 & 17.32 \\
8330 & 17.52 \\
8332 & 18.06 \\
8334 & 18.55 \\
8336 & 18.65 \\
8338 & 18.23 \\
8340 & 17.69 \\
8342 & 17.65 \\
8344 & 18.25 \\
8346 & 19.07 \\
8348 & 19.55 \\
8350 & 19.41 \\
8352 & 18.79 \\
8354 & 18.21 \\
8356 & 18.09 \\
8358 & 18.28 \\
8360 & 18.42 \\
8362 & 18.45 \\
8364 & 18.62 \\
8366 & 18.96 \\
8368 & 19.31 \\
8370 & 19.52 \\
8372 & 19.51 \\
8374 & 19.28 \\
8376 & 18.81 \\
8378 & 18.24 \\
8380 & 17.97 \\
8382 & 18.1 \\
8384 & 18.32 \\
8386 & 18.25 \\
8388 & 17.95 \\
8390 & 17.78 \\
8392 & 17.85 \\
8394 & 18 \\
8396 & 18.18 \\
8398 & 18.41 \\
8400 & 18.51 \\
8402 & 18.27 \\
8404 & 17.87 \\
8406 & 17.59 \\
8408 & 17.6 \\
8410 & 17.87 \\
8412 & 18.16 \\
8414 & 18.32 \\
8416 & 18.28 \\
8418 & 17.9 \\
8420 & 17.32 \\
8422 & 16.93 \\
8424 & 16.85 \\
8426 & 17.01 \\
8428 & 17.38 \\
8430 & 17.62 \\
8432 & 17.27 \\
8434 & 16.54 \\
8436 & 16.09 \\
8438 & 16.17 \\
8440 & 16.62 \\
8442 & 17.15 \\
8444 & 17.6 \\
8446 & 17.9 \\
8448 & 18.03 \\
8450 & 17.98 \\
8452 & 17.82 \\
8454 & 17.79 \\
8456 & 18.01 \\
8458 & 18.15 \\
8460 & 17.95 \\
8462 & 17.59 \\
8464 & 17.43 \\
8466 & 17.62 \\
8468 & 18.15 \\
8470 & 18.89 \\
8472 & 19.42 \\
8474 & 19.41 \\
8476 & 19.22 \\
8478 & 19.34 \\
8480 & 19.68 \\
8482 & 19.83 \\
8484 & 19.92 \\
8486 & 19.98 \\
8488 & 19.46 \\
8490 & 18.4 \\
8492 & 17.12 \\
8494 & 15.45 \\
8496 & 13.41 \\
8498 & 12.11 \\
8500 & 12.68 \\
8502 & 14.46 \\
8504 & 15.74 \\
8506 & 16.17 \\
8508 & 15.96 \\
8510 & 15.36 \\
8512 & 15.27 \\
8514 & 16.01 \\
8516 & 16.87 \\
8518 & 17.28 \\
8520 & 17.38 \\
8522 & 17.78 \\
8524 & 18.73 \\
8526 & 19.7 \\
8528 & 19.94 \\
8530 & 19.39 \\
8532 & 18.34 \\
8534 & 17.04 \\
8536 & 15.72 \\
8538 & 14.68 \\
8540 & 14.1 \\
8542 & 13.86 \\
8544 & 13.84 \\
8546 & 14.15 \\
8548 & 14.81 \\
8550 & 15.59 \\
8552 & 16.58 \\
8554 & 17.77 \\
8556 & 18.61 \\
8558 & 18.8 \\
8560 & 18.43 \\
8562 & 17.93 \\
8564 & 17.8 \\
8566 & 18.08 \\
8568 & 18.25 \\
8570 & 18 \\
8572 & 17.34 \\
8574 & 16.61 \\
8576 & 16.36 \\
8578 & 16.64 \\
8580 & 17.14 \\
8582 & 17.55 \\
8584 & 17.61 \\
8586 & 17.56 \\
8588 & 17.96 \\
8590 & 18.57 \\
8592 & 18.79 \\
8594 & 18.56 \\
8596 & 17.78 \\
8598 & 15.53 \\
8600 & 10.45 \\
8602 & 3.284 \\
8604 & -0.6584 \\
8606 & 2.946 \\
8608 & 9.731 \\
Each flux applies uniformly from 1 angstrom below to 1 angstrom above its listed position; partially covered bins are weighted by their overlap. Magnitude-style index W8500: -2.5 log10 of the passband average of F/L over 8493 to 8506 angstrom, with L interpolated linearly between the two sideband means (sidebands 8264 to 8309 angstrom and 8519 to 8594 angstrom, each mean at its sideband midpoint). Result 0.24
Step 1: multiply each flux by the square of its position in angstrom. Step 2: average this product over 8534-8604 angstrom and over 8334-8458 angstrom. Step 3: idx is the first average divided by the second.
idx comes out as 0.93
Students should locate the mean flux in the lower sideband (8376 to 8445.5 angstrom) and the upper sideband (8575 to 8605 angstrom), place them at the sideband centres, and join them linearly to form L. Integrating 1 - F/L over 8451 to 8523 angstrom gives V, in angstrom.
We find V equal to -3.6 angstrom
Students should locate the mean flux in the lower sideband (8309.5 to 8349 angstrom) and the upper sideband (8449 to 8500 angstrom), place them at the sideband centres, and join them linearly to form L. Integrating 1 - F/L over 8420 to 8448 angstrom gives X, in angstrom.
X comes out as 1.5 angstrom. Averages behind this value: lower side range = 18.3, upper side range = 17.9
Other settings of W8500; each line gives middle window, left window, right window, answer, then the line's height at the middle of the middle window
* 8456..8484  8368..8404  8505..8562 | -0.07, 17.5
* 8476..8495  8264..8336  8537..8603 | -0.10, 17.1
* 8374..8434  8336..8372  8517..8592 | 0.02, 18.3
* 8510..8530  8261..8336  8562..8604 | -0.06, 16.7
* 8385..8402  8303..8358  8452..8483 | 0.02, 18.4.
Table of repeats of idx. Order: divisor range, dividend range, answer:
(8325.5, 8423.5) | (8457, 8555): 0.96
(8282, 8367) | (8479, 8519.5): 0.93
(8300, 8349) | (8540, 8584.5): 0.97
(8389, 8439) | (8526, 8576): 1.00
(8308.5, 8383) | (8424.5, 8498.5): 0.99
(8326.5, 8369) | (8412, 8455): 0.96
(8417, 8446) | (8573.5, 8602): 1.00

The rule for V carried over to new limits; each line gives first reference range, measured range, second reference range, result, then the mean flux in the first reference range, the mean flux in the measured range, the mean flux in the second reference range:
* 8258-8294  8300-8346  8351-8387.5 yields 1.29 angstrom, 18.9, 18.2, 18.6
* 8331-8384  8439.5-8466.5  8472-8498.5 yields 0.78 angstrom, 18.6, 17.7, 18.1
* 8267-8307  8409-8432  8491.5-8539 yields -0.09 angstrom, 19.2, 17.6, 16.3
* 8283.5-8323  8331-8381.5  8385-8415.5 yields -0.45 angstrom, 18.9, 18.6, 18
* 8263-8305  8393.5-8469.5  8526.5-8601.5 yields 1.18 angstrom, 19.1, 17.6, 16.9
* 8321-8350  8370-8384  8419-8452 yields -0.67 angstrom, 18.3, 18.7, 17.2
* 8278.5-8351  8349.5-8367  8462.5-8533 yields -0.17 angstrom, 18.7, 18.6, 17.5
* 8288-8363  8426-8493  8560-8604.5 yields -3.41 angstrom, 18.5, 18.1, 16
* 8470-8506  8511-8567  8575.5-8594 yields 1.89 angstrom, 17.4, 16.9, 17.7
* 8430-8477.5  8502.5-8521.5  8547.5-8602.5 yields 1.23 angstrom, 17.8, 16.2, 16.9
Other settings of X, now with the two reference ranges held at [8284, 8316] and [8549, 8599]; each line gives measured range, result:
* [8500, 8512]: 1.8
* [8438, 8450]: 0.5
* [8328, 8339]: 0.4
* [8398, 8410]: 0.3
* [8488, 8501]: 2.0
